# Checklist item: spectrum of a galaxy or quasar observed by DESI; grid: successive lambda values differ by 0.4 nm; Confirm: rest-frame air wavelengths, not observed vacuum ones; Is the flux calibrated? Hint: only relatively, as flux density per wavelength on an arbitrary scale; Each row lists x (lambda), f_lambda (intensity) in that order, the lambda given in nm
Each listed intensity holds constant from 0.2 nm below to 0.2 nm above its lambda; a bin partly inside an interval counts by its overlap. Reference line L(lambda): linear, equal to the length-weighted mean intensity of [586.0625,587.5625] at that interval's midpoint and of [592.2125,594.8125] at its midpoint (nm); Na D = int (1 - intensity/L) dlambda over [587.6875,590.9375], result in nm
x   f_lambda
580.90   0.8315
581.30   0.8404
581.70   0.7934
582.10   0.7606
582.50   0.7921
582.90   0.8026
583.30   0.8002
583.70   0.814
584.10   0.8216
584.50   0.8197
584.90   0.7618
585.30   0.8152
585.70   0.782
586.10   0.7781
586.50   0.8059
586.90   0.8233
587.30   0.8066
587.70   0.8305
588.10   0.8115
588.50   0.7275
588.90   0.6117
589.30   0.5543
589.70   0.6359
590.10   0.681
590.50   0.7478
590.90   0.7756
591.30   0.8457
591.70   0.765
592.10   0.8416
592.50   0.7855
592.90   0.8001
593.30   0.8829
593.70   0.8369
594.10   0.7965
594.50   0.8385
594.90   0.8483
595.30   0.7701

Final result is 0.46 nm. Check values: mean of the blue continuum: 0.807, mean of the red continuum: 0.825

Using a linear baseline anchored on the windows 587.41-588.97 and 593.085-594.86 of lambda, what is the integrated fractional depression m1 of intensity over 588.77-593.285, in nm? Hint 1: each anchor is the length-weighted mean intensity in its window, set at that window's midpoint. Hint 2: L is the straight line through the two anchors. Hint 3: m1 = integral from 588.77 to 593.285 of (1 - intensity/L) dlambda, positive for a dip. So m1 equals 0.345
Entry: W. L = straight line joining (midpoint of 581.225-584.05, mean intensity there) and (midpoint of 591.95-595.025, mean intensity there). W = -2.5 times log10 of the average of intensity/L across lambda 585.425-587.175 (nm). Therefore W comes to 0.01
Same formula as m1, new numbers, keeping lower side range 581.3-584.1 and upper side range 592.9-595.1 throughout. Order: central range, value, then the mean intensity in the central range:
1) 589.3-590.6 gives 0.25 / 0.663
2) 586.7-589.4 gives 0.24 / 0.745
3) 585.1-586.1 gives 0.02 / 0.794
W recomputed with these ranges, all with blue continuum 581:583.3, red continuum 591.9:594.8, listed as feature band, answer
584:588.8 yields 0.021 mag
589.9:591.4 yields 0.087 mag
